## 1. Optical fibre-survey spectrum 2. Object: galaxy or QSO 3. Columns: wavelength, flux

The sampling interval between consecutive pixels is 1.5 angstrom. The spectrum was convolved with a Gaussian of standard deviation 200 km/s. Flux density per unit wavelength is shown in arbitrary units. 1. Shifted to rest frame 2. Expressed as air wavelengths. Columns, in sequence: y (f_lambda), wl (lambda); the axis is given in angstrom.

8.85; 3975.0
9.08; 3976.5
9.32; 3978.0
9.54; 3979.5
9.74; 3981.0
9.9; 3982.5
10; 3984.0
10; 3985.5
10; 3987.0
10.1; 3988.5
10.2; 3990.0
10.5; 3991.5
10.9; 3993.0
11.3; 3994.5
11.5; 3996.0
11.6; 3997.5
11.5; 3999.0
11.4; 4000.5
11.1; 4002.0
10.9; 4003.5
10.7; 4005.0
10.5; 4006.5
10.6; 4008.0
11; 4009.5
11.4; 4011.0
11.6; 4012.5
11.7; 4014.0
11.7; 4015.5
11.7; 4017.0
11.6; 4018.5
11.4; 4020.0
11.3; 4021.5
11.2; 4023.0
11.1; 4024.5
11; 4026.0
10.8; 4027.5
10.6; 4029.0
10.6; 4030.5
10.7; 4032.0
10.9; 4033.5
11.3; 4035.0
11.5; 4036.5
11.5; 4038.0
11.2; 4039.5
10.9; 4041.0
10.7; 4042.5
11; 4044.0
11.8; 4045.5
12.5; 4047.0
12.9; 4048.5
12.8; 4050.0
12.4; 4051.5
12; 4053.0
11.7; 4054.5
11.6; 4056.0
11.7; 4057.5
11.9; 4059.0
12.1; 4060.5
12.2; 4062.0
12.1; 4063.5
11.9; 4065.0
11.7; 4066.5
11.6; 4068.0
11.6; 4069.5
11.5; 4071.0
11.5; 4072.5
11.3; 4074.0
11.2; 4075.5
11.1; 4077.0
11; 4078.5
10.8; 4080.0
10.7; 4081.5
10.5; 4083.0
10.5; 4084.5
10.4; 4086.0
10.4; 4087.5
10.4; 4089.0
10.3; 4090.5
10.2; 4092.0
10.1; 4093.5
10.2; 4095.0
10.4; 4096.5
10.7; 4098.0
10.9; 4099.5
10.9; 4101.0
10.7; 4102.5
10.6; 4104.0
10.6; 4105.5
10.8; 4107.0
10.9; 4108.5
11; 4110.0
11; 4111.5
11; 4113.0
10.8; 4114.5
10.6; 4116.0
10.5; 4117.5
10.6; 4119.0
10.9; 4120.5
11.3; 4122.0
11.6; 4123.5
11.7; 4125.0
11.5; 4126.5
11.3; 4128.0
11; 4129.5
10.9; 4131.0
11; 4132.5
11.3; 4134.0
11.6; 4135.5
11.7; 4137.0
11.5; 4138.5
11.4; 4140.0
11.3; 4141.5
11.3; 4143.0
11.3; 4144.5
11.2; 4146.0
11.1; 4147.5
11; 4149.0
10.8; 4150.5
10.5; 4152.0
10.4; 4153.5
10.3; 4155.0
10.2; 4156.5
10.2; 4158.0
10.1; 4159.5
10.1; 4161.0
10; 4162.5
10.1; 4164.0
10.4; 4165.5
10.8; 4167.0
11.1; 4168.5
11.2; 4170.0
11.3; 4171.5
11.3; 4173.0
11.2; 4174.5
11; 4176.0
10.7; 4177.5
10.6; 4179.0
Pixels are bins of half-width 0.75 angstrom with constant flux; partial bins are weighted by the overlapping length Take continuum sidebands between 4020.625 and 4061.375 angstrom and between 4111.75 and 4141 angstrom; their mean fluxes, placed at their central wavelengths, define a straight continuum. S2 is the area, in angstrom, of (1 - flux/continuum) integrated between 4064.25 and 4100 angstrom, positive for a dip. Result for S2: 1.44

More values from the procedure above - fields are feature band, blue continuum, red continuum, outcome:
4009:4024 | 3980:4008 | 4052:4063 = -0.50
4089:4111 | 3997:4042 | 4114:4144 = 1.17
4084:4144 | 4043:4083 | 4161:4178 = 1.89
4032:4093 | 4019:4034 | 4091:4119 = -3.04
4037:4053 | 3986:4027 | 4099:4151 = -1.00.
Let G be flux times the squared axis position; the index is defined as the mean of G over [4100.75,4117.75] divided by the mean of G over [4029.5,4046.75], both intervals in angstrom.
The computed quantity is 1.00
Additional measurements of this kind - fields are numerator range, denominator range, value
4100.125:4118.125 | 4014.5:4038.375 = 1.00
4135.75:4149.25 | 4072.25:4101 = 1.09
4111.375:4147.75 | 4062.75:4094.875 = 1.04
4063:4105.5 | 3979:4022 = 1.04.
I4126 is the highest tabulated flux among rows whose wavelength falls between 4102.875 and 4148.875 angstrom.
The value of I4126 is 11.7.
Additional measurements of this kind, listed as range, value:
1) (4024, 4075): 12.9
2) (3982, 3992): 10.5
